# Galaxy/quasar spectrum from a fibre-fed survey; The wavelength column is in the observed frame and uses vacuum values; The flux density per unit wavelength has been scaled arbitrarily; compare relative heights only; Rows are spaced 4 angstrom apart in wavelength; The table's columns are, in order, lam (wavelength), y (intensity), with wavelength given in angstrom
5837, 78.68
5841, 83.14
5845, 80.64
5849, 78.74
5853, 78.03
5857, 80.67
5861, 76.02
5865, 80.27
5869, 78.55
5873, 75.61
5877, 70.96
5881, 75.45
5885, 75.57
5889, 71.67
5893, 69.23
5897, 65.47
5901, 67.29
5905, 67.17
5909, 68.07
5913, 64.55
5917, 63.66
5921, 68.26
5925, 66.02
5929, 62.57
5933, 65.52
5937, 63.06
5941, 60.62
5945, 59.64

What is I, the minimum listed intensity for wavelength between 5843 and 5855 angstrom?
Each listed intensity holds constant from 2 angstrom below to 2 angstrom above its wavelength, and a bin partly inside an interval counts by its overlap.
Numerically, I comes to 78.03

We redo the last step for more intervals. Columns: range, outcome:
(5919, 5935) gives 62.57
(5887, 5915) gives 64.55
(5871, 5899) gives 65.47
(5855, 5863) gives 76.02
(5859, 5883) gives 70.96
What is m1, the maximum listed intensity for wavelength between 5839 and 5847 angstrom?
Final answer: 83.14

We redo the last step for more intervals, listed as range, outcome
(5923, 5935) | 66.02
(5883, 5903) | 75.57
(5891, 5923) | 69.23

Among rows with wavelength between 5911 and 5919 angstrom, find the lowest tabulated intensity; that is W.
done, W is 63.66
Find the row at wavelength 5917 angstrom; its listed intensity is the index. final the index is 63.66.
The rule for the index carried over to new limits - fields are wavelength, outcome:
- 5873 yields 75.61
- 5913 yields 64.55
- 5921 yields 68.26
